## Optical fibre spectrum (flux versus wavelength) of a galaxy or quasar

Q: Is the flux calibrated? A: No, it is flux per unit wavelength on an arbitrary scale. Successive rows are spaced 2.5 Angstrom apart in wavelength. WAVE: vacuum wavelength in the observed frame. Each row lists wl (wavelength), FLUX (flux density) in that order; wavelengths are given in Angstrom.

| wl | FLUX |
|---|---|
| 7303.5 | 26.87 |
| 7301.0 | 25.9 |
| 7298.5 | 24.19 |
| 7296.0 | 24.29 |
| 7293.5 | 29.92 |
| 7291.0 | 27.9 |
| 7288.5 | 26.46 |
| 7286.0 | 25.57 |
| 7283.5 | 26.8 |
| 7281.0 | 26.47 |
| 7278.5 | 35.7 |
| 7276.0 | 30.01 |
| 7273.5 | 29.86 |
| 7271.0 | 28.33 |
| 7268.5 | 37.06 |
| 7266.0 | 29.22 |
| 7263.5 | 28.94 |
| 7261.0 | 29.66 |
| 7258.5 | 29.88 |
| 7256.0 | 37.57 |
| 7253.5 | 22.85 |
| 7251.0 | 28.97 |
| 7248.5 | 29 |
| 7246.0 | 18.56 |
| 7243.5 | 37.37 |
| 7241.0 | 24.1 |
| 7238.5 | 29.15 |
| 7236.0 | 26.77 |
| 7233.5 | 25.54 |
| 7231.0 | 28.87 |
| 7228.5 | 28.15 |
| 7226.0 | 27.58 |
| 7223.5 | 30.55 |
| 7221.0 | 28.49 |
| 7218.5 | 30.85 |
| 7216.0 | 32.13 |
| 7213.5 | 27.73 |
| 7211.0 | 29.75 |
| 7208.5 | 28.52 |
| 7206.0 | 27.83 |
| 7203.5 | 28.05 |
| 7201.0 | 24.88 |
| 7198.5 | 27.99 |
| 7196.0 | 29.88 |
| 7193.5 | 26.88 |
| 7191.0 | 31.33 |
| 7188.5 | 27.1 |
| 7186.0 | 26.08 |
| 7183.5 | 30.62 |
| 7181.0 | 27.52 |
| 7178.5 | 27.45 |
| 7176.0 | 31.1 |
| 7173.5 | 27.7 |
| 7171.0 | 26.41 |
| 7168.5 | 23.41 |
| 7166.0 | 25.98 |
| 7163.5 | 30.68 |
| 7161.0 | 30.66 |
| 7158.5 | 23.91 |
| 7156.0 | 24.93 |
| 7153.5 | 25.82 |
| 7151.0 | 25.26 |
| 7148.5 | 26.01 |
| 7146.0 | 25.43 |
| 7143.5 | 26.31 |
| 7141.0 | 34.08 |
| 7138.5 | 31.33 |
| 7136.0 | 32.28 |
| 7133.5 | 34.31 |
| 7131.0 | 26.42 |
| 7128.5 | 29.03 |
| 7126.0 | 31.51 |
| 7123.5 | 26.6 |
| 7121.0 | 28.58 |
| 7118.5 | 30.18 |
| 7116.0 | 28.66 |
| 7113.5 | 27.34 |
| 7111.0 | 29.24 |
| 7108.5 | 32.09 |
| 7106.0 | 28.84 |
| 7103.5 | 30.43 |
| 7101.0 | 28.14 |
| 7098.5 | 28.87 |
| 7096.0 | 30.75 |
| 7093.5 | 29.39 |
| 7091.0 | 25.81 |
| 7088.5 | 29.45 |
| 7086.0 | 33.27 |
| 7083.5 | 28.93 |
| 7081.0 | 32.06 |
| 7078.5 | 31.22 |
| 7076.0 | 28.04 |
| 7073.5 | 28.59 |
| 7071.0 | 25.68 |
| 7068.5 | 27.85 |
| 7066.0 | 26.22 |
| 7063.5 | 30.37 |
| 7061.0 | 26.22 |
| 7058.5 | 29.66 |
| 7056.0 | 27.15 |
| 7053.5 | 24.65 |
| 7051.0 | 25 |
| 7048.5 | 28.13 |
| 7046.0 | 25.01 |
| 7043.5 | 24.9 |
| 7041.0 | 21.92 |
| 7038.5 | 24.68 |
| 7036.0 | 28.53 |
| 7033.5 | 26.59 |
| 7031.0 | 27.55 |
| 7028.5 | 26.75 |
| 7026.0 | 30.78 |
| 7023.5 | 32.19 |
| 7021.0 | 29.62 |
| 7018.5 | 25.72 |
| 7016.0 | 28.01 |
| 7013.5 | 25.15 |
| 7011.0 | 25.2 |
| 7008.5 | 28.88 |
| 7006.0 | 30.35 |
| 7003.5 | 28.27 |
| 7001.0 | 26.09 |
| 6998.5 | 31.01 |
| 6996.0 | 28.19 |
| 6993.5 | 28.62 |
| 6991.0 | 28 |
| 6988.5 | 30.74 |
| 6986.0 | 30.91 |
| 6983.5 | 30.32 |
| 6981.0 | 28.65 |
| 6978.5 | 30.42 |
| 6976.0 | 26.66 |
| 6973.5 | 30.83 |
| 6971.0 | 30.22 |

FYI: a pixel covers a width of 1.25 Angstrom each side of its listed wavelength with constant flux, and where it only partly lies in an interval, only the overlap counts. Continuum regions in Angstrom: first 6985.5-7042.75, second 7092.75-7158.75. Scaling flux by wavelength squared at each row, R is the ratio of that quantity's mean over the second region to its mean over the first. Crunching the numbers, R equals 1.06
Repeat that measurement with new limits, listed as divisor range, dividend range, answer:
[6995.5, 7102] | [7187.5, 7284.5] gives 1.09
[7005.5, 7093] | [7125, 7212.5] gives 1.05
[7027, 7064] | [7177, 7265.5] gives 1.13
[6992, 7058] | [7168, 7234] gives 1.09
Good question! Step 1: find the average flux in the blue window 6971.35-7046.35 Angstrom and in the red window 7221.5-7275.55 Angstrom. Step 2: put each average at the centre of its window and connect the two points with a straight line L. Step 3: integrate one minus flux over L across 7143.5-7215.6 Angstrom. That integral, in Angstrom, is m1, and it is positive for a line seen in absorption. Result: 3.0 Angstrom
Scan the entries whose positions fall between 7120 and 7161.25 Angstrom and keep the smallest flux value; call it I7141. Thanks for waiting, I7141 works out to 23.91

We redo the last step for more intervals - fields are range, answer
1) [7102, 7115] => 27.34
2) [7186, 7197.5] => 26.08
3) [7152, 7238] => 23.41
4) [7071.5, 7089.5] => 28.04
